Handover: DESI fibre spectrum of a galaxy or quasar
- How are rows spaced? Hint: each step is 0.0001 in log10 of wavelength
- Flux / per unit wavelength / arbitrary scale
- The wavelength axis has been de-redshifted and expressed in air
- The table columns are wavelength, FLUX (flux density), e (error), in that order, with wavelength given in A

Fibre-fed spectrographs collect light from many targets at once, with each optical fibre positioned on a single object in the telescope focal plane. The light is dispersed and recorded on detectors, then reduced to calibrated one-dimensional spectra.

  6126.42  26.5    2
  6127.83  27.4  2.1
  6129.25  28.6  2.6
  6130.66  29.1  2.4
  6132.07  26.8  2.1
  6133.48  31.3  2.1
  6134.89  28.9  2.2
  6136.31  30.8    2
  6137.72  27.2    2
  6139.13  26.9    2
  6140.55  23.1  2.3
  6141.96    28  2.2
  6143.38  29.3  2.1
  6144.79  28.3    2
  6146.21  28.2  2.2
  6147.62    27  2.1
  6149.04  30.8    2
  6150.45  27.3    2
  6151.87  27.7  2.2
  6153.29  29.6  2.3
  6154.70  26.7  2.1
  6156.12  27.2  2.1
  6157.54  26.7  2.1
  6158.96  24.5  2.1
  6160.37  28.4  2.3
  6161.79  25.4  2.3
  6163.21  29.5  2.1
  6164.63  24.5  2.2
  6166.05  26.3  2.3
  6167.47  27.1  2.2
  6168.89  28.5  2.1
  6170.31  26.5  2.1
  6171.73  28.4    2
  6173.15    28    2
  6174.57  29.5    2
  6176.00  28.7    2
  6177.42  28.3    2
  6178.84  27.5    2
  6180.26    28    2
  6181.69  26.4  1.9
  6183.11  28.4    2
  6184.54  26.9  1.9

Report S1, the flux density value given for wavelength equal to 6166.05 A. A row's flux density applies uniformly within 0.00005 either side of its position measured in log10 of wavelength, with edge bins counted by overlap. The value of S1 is 26.3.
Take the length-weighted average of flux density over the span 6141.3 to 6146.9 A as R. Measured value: 28.4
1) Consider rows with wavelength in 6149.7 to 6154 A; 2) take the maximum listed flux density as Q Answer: 29.6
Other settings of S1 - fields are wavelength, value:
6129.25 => 28.6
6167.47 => 27.1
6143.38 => 29.3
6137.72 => 27.2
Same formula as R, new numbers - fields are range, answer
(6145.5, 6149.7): 28.6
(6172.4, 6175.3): 28.7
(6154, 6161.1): 26.7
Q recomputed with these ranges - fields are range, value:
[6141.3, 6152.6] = 30.8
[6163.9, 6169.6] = 28.5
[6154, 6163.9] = 29.5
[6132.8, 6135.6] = 31.3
